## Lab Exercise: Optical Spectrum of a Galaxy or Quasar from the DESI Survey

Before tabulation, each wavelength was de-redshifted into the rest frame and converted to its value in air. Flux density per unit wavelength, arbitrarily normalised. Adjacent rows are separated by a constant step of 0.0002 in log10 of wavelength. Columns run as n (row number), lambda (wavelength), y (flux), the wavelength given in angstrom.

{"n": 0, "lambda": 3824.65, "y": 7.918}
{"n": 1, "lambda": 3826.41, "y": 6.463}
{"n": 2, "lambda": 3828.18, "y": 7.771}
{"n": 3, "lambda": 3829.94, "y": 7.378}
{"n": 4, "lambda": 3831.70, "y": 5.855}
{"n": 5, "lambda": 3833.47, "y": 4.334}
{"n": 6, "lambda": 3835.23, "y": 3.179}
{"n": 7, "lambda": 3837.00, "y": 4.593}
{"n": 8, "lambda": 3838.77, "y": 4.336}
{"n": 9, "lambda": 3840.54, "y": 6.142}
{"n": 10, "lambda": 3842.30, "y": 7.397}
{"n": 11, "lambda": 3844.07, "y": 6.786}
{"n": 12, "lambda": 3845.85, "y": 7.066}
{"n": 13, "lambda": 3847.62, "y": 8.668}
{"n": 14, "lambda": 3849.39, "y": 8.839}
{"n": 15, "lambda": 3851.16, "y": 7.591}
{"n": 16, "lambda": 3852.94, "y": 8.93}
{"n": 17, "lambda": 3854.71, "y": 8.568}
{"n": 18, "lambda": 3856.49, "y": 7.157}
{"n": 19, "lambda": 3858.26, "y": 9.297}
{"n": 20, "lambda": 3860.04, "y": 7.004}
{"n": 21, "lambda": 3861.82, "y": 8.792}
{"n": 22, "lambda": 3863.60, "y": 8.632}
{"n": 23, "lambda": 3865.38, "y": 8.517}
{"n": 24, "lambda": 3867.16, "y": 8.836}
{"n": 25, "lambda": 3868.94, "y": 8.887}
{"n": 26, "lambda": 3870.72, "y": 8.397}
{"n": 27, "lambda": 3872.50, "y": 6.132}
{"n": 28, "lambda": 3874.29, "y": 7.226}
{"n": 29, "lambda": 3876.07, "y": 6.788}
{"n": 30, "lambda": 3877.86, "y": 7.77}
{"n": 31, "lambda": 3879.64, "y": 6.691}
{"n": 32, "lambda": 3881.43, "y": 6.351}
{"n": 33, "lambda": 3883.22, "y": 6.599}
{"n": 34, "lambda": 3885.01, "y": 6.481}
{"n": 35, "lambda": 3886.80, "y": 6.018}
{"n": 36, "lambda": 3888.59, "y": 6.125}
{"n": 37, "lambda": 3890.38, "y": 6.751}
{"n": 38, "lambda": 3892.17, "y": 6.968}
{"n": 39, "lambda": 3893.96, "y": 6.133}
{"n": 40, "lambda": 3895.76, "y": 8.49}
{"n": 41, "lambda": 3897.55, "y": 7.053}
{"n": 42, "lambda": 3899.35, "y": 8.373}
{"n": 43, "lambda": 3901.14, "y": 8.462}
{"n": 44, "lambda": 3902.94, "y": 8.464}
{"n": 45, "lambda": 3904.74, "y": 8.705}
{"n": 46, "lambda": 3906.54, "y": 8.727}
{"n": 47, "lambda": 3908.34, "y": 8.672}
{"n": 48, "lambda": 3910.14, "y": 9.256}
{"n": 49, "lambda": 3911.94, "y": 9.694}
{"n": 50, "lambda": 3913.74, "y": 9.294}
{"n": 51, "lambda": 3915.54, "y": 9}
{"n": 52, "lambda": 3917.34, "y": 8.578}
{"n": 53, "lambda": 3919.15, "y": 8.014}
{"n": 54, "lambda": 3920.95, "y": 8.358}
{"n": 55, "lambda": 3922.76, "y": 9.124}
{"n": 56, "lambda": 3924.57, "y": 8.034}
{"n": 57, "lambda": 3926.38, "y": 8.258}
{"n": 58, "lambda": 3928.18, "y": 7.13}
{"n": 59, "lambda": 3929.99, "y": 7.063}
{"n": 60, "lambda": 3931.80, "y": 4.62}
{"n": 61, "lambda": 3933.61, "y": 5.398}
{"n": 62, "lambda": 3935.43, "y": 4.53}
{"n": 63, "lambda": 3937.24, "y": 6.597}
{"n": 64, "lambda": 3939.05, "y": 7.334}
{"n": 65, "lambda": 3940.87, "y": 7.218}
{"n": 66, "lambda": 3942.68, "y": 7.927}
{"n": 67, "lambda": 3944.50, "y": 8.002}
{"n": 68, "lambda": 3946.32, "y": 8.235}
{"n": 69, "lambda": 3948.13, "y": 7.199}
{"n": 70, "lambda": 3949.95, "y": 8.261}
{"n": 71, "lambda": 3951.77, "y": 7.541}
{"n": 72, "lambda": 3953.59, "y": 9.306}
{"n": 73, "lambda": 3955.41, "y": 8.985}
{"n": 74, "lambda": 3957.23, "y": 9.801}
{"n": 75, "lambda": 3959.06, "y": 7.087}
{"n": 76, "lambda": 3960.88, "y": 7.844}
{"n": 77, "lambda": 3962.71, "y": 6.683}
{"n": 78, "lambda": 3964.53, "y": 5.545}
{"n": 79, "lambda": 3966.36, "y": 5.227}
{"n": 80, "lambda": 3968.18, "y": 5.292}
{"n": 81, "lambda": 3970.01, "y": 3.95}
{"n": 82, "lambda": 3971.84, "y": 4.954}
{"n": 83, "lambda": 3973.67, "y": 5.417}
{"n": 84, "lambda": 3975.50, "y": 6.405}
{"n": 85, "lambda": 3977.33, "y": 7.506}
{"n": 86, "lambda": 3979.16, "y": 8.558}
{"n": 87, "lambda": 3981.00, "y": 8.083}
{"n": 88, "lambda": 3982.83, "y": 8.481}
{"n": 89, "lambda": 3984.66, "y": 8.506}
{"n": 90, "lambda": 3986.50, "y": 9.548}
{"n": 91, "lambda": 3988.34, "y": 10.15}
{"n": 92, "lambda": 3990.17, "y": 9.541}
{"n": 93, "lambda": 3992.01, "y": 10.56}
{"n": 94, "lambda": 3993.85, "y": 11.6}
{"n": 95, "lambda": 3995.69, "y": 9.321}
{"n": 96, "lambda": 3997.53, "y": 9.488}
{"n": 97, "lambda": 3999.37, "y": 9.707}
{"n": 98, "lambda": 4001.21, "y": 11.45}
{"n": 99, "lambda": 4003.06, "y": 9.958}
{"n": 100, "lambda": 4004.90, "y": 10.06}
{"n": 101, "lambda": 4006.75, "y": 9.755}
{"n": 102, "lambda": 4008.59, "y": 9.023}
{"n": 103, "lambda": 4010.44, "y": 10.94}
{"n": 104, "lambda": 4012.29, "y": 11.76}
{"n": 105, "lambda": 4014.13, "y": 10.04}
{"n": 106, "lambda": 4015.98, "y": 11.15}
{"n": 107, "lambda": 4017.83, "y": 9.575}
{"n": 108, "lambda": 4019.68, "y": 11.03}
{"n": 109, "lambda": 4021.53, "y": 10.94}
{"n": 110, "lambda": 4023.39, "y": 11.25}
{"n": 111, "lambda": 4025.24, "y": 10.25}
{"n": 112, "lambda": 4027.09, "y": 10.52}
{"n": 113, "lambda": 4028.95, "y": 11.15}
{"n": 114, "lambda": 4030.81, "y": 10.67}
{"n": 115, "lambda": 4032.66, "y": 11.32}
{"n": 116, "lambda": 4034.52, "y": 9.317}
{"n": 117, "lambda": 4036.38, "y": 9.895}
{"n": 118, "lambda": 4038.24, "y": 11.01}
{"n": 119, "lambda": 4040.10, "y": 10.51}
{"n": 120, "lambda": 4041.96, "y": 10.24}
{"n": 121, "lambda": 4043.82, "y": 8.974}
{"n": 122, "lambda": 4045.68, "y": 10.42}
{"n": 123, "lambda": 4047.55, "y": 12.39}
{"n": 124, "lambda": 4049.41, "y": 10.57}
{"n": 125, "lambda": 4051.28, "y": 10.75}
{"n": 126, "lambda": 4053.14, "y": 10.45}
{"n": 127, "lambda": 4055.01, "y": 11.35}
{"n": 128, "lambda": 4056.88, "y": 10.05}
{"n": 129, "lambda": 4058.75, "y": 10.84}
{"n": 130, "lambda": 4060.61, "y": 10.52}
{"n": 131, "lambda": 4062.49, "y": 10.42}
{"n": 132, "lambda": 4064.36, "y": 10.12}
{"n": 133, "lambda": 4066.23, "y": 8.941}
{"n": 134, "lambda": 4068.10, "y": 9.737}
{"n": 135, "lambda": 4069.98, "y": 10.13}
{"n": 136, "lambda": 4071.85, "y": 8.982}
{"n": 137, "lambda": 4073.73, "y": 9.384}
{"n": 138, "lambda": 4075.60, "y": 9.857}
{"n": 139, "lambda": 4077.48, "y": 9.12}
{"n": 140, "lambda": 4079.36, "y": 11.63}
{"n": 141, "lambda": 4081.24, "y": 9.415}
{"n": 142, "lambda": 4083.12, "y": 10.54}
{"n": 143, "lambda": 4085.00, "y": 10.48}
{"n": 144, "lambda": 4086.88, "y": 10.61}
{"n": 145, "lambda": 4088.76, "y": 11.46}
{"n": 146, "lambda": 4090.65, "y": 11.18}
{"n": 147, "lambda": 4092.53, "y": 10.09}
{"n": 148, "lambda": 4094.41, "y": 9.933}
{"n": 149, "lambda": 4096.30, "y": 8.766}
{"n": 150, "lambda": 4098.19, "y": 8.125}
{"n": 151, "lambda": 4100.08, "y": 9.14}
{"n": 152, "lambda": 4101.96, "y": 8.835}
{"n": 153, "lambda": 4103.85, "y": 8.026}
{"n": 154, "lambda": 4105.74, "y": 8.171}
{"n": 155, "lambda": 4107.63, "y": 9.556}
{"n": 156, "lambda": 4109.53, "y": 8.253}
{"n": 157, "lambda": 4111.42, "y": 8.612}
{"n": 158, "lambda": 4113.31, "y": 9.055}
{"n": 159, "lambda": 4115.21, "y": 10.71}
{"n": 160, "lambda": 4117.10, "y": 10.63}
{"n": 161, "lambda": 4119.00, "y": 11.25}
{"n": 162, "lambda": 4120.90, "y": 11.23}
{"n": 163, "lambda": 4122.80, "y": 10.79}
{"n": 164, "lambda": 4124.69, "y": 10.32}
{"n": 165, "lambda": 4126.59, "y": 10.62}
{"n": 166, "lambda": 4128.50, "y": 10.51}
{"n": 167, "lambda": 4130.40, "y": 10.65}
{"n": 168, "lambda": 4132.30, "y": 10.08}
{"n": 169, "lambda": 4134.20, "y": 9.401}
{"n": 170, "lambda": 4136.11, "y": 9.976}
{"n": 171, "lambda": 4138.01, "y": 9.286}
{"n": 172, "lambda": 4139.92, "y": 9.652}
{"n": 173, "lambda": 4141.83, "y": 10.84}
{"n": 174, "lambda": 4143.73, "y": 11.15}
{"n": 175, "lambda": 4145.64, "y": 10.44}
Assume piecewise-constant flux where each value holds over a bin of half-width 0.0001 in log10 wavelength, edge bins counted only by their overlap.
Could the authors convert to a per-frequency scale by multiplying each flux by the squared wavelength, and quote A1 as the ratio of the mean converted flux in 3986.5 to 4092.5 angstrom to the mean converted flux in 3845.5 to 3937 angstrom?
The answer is 1.44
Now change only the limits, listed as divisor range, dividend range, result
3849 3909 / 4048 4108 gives 1.42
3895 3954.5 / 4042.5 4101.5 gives 1.38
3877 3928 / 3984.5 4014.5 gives 1.35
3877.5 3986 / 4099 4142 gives 1.45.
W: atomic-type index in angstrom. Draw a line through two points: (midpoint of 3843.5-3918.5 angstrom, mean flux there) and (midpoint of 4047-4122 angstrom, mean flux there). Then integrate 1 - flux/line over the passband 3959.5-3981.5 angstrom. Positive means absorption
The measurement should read 6.3 angstrom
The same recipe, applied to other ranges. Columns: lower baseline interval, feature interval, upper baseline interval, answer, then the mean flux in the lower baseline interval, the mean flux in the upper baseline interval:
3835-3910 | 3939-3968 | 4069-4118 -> 2.3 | 7.45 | 9.64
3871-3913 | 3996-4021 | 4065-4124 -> -4.2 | 7.5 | 9.77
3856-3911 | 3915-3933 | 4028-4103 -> 1.0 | 7.67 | 10.2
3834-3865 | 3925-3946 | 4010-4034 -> 5.1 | 7.22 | 10.8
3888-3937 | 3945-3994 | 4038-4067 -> 6.3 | 7.74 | 10.5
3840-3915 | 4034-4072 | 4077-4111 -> -4.2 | 7.79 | 9.62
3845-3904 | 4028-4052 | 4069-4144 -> -3.4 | 7.64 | 9.9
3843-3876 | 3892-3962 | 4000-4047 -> 8.7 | 8.04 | 10.5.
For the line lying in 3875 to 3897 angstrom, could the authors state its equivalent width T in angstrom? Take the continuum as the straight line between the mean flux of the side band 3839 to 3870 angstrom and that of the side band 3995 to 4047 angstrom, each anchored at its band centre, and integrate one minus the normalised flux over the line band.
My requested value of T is 4.3 angstrom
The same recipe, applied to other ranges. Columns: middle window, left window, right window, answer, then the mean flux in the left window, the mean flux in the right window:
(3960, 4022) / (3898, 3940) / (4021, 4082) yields 3.4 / 7.89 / 10.3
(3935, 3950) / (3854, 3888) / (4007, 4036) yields 2.9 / 7.57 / 10.6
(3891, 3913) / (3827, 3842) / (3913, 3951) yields -4.2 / 5.54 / 7.52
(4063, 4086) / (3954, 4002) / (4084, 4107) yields -1.4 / 8.07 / 9.57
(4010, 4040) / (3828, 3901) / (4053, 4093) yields -3.6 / 7.15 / 10.2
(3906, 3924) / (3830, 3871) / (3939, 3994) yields -3.2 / 7.29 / 7.72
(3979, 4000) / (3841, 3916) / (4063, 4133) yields -1.5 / 7.83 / 9.87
